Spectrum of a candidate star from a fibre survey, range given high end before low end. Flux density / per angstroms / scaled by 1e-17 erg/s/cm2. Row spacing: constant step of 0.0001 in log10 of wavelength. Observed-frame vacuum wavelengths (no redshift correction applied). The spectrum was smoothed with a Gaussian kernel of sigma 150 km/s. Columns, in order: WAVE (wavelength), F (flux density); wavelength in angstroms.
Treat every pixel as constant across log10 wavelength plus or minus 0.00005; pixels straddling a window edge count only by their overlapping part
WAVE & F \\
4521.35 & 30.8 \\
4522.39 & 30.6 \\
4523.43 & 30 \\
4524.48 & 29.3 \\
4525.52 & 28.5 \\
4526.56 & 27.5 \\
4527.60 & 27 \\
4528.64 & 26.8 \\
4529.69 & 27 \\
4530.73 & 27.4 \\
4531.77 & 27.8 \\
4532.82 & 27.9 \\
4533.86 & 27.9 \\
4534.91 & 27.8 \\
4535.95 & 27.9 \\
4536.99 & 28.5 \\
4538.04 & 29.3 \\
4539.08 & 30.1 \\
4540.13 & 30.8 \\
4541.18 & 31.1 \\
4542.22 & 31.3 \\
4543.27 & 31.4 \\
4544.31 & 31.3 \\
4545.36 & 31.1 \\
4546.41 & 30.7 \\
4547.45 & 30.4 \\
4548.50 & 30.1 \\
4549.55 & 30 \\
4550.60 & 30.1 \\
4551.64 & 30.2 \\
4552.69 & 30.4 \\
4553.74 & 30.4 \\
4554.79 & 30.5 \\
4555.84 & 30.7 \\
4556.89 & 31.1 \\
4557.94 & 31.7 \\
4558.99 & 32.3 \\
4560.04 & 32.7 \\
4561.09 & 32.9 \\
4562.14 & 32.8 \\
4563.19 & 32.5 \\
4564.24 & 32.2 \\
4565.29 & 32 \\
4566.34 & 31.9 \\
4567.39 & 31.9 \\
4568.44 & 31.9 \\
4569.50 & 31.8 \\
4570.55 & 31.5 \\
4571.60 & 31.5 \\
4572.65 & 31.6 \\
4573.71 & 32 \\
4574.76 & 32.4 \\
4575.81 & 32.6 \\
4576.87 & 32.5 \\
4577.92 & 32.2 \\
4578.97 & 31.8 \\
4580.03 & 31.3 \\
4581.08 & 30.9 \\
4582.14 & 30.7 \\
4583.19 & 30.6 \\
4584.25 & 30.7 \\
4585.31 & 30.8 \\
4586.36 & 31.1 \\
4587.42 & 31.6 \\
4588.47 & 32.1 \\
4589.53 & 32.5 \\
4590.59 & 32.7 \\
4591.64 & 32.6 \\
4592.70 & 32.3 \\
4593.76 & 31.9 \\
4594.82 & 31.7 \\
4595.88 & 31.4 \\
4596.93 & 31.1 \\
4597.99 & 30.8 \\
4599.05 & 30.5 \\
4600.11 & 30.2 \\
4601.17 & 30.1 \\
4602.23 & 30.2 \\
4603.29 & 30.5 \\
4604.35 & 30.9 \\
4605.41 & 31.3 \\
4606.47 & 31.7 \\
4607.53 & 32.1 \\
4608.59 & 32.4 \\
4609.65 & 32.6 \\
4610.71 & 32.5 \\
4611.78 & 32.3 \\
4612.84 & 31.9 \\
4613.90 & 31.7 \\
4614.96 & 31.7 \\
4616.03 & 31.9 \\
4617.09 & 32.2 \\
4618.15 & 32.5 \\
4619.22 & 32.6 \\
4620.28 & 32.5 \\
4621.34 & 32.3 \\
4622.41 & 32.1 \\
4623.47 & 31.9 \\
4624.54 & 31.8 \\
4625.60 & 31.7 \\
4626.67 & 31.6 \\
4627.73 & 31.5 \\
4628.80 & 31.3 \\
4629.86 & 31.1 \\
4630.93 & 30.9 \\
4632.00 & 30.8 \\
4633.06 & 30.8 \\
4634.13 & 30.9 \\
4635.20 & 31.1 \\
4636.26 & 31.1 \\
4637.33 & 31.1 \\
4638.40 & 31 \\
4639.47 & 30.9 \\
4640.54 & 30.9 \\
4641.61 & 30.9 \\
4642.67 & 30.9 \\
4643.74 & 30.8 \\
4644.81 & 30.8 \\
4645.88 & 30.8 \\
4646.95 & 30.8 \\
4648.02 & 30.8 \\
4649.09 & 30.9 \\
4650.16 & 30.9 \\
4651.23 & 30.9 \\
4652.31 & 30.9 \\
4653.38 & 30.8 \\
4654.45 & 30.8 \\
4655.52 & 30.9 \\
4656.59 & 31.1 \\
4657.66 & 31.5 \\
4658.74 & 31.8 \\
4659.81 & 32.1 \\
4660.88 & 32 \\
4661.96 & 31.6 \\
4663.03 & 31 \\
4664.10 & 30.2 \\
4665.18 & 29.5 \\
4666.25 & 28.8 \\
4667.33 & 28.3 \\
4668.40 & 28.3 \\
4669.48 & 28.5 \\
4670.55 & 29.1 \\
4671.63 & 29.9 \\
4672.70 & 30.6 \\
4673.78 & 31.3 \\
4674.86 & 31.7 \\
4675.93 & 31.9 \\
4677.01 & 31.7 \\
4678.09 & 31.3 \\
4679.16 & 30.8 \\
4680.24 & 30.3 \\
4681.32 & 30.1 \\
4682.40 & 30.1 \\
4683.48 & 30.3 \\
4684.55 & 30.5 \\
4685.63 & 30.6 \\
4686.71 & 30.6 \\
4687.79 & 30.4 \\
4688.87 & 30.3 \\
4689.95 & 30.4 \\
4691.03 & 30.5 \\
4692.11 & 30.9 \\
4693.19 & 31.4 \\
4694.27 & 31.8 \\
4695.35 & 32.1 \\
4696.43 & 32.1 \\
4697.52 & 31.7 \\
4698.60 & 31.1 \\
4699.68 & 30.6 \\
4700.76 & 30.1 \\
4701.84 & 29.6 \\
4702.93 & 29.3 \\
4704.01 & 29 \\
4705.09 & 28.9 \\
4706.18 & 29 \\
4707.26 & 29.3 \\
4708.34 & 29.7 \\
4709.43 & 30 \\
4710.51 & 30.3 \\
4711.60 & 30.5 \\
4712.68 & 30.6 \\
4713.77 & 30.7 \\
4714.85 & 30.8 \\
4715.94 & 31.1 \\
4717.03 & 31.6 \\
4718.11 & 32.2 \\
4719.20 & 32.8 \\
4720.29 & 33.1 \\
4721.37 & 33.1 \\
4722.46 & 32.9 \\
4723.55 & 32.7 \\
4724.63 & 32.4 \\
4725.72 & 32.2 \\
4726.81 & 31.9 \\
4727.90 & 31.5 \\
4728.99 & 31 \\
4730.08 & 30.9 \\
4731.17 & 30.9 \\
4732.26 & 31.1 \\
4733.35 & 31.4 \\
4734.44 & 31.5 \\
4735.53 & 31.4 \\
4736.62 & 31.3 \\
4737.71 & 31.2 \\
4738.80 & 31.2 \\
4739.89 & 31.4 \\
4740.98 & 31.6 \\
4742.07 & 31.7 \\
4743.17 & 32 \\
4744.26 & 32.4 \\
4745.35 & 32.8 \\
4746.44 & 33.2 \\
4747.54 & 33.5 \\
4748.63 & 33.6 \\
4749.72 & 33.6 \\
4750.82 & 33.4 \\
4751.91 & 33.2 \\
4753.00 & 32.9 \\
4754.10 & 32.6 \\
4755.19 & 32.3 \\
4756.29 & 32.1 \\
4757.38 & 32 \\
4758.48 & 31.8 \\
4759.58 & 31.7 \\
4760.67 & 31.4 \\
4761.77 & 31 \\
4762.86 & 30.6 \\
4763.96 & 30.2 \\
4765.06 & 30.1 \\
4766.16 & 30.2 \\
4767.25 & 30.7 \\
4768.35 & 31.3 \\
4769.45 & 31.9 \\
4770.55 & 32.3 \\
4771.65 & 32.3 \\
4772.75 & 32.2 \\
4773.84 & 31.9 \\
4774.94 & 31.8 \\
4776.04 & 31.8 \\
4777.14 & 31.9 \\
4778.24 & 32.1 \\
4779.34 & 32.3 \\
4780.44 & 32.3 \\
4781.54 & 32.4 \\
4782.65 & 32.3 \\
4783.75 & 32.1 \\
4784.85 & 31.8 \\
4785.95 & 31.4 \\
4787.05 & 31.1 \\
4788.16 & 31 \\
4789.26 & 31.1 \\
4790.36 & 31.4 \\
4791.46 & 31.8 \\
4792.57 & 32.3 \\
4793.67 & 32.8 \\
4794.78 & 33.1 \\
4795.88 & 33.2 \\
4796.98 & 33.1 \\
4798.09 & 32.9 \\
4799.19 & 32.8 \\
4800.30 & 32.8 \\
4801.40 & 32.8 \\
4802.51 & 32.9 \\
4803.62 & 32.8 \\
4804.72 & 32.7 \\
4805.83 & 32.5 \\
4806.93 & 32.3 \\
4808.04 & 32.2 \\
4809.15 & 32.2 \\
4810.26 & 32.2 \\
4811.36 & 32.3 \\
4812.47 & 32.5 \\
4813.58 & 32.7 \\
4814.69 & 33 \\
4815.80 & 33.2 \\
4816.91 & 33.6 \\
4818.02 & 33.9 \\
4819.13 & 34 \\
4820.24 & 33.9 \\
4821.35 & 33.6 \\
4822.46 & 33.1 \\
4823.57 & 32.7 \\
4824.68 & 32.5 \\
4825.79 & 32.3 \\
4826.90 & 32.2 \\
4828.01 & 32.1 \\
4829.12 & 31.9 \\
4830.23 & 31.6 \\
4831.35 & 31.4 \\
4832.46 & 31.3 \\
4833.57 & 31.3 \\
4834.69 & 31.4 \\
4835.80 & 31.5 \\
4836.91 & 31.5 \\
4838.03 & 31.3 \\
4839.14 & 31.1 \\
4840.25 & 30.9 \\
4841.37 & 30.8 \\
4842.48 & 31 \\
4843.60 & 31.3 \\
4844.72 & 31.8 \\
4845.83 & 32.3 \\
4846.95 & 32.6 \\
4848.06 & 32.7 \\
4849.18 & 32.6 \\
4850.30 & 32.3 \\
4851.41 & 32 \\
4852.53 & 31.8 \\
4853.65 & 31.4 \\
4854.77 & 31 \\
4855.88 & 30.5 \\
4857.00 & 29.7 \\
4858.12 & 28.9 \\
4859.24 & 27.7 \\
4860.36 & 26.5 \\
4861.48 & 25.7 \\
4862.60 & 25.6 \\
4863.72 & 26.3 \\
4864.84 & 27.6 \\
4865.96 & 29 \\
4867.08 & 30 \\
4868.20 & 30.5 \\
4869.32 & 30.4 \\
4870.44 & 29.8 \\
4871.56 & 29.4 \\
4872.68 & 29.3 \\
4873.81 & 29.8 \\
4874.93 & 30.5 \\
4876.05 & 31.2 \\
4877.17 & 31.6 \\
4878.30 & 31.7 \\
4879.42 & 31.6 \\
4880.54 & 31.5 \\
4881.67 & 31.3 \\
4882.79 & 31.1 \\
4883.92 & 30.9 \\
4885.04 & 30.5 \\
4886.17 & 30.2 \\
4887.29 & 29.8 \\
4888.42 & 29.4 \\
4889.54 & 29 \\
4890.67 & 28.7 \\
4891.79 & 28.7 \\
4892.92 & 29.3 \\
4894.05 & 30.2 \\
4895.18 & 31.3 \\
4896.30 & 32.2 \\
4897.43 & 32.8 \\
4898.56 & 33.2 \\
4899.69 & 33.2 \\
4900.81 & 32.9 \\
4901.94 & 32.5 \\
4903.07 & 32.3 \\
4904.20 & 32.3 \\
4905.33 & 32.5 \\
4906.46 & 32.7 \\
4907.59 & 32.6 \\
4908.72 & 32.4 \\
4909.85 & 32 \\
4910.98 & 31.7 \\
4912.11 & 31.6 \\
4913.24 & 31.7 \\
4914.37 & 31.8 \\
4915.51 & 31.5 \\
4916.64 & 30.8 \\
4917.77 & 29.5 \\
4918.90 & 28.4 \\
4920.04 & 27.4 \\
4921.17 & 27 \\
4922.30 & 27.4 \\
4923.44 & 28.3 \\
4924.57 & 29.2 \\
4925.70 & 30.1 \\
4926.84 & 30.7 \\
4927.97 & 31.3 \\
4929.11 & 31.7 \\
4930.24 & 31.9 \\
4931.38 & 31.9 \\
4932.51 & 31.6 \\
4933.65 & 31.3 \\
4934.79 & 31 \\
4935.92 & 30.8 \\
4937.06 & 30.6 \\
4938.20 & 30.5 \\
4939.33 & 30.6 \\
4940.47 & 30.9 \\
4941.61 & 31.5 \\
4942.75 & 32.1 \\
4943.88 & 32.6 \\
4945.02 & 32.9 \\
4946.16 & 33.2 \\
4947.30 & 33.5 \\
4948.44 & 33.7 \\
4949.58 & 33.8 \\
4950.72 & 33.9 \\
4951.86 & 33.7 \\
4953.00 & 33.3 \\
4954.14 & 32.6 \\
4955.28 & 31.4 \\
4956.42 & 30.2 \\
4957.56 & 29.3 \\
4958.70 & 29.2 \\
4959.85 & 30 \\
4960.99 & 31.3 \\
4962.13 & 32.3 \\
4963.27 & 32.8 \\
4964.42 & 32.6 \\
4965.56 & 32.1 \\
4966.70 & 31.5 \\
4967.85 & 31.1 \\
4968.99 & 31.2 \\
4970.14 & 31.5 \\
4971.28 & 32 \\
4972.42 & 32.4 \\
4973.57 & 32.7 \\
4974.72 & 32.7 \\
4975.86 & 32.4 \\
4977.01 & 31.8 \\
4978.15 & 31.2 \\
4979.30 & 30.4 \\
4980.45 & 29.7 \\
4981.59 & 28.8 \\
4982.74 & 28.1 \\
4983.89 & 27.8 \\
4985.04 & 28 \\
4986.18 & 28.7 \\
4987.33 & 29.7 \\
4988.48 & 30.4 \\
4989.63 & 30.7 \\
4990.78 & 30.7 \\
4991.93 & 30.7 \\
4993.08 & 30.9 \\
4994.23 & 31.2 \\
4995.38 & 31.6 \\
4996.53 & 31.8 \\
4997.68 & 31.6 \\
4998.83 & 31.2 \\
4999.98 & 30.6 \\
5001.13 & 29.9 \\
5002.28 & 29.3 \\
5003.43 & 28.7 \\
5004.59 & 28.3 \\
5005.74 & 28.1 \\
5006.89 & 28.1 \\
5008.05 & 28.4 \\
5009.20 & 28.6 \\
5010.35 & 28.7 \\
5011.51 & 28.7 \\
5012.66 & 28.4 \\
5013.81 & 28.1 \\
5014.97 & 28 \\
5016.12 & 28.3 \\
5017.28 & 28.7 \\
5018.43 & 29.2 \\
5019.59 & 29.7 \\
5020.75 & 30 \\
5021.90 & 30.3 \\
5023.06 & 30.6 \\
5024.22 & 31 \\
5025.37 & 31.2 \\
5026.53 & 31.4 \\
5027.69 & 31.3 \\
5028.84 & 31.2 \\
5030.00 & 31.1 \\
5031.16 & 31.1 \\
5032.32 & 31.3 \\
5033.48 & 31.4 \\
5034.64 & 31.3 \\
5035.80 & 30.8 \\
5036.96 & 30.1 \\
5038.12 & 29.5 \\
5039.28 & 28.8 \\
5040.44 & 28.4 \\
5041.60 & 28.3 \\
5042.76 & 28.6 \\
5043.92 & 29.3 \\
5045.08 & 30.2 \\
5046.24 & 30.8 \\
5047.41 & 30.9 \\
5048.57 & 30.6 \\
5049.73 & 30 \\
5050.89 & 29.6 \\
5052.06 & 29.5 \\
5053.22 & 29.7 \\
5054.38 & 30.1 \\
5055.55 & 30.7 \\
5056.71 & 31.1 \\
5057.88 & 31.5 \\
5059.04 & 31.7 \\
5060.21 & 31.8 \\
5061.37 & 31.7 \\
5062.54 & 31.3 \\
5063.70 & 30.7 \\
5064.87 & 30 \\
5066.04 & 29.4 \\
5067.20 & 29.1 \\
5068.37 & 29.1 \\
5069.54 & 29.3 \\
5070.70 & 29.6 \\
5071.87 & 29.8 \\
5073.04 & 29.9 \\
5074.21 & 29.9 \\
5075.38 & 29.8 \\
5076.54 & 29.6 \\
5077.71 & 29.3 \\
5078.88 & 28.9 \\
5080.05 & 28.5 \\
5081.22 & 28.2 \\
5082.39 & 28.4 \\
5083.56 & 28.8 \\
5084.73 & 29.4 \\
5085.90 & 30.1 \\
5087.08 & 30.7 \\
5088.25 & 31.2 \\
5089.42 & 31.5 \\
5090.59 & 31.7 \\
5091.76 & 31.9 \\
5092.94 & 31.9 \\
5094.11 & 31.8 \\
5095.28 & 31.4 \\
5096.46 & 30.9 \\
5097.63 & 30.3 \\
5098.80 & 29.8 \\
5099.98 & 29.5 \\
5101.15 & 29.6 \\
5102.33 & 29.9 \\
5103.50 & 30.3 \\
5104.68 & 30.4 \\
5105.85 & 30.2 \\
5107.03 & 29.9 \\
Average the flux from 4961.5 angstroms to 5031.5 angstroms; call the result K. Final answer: 30.3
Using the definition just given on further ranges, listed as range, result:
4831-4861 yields 31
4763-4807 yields 32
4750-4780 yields 31.8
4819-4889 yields 30.8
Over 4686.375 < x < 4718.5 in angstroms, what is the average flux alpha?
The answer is 30.5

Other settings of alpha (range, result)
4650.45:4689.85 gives 30.6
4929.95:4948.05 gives 31.7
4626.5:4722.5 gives 30.8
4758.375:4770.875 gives 31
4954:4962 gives 30.6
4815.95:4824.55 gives 33.5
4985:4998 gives 30.6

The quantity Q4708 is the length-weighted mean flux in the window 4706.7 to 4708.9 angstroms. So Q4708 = 29.5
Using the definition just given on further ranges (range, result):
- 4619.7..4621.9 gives 32.4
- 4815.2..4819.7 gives 33.6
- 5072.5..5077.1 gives 29.8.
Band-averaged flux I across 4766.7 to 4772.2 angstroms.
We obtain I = 31.7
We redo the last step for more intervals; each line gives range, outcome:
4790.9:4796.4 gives 32.6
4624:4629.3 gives 31.6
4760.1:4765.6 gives 30.7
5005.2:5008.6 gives 28.2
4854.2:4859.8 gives 29.6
